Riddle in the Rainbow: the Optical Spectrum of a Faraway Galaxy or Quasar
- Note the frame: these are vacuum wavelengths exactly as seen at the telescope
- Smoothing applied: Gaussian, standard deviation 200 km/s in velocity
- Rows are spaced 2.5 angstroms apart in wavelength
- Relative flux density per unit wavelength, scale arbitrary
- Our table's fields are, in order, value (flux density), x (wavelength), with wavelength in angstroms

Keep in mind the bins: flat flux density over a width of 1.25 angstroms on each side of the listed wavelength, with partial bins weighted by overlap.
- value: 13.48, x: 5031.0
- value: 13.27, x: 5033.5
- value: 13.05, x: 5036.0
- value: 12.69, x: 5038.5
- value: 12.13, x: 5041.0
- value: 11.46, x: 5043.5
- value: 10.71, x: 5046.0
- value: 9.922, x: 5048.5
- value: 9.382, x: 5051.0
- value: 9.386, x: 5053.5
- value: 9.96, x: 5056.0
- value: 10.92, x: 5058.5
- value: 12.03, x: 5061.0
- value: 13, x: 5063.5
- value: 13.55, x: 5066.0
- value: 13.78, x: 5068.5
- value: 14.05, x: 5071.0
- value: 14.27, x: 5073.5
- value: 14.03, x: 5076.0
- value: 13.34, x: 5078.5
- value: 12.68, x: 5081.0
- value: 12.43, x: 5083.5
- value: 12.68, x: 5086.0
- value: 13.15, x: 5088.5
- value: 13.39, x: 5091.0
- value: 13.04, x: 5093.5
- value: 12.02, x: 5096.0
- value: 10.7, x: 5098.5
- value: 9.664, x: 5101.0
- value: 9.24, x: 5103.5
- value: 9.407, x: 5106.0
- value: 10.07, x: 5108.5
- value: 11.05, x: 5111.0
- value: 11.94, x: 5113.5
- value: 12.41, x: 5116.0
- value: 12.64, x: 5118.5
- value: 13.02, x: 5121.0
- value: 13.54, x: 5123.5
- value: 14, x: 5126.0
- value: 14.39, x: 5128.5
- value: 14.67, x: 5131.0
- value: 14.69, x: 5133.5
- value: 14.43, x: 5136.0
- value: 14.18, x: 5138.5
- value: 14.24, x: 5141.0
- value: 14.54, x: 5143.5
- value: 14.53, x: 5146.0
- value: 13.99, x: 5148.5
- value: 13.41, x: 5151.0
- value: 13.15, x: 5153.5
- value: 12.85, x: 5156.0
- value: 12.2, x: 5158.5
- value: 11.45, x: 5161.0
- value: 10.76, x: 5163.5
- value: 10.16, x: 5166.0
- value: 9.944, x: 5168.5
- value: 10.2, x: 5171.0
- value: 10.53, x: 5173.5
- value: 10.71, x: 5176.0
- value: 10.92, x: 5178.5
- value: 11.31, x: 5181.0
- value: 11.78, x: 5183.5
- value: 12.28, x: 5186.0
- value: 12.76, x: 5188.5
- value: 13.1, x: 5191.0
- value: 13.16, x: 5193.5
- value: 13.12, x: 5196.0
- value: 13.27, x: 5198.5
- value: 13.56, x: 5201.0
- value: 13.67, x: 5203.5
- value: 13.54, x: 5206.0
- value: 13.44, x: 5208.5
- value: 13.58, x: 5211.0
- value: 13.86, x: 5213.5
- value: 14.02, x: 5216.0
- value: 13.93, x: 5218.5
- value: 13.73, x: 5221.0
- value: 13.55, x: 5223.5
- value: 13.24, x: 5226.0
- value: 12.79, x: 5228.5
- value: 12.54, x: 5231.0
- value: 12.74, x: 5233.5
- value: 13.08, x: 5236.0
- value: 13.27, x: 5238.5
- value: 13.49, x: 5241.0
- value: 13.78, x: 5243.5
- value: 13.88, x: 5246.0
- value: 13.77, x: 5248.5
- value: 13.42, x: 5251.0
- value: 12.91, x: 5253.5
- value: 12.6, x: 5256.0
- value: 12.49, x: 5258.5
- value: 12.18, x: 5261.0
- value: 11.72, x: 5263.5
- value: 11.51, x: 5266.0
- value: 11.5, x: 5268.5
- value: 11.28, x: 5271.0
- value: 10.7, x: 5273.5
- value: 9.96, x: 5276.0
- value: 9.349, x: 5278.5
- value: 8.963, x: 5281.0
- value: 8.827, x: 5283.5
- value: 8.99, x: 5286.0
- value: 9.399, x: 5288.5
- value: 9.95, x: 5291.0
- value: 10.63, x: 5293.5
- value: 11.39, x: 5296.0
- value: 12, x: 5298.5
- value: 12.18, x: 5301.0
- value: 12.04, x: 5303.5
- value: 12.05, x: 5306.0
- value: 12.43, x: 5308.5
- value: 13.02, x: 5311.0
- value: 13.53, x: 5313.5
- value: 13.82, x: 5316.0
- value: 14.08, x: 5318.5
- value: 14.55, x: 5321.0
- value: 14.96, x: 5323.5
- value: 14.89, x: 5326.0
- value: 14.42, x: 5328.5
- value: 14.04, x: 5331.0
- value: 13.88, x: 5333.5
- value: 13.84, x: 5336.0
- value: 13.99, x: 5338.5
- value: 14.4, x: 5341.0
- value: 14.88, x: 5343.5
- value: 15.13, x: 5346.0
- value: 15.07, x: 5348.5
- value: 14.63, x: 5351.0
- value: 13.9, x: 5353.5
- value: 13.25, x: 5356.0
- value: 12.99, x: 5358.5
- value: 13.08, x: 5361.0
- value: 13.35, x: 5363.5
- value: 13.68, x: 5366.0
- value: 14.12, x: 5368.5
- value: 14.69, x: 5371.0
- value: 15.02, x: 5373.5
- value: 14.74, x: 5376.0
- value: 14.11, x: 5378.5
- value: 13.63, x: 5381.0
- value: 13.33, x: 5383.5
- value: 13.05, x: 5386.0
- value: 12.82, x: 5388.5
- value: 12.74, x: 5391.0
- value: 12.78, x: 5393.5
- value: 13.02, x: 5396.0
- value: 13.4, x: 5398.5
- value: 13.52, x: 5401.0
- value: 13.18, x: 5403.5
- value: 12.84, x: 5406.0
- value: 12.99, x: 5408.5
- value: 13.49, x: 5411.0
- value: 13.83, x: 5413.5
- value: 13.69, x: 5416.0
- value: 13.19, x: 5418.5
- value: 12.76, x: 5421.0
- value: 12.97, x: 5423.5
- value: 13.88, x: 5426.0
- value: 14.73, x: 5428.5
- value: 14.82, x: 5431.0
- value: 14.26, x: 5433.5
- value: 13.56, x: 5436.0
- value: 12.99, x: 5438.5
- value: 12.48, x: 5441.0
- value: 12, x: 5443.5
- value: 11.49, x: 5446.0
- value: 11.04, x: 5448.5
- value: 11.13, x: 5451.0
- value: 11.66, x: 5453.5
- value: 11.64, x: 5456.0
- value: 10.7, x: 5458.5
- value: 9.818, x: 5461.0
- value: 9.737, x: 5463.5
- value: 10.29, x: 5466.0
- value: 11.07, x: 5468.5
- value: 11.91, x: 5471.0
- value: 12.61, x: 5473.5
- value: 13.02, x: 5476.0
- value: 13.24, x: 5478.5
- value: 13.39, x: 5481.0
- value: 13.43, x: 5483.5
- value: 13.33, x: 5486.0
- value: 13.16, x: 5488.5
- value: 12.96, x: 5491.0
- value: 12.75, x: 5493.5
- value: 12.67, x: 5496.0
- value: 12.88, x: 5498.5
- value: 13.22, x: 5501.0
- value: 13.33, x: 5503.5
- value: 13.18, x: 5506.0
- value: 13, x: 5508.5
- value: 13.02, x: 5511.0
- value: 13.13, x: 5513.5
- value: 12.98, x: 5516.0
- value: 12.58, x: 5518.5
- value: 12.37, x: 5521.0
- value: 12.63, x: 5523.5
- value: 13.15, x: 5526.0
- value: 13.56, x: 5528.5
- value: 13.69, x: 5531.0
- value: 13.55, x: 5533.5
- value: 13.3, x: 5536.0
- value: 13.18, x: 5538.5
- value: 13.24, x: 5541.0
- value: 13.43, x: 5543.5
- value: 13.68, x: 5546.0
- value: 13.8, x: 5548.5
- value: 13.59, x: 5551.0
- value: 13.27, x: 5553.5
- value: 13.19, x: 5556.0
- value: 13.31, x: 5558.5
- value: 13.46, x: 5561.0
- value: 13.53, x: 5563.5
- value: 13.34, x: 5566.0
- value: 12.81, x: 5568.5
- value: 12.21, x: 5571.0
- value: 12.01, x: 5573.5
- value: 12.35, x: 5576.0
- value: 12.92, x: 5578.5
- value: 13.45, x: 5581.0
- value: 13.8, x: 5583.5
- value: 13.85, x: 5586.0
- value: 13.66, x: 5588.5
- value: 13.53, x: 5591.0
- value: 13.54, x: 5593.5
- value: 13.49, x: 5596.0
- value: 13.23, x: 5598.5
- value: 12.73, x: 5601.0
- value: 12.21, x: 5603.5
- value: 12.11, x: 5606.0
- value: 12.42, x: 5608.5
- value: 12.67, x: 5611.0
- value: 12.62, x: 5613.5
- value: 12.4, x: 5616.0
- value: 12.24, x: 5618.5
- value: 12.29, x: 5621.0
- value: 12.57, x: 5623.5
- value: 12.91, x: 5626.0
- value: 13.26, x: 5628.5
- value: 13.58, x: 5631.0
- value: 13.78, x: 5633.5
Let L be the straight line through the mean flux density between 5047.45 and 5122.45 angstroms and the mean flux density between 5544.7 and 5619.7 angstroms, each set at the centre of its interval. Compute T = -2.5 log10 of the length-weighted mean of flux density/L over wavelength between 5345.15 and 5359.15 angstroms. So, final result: -0.14 mag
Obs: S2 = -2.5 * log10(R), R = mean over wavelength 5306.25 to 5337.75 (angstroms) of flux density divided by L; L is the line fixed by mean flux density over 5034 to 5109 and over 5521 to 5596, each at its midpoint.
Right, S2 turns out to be -0.11 mag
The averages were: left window 11.9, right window 13.3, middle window 13.9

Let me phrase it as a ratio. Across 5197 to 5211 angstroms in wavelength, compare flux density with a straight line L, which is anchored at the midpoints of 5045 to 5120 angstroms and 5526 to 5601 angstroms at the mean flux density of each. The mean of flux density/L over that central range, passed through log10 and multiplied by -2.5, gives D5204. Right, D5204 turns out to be -0.11 mag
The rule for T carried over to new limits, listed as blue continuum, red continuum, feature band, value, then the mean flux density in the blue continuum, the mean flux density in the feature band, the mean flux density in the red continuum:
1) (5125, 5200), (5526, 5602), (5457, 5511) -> 0.07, 12.7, 12.4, 13.3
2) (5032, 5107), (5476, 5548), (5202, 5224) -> -0.11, 12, 13.7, 13.1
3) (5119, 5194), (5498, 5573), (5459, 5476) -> 0.18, 12.7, 11.1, 13.2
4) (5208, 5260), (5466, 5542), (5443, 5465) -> 0.18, 13.3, 11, 12.9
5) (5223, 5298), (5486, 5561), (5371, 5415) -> -0.08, 11.8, 13.5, 13.2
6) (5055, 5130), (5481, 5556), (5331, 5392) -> -0.09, 12.4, 13.9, 13.2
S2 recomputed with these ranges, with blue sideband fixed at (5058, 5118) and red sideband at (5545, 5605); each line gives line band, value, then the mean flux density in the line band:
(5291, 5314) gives 0.060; 12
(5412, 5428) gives -0.046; 13.5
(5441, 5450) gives 0.115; 11.6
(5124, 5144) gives -0.166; 14.4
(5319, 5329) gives -0.158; 14.7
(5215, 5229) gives -0.090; 13.6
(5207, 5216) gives -0.100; 13.7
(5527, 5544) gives -0.024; 13.4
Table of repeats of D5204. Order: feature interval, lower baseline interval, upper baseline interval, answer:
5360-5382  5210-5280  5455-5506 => -0.13 mag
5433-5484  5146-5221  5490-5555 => 0.10 mag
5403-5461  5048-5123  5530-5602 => 0.01 mag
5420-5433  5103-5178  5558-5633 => -0.09 mag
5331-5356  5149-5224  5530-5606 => -0.12 mag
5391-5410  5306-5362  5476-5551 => 0.05 mag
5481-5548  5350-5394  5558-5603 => 0.01 mag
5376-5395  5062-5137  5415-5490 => -0.07 mag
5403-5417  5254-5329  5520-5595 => -0.07 mag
